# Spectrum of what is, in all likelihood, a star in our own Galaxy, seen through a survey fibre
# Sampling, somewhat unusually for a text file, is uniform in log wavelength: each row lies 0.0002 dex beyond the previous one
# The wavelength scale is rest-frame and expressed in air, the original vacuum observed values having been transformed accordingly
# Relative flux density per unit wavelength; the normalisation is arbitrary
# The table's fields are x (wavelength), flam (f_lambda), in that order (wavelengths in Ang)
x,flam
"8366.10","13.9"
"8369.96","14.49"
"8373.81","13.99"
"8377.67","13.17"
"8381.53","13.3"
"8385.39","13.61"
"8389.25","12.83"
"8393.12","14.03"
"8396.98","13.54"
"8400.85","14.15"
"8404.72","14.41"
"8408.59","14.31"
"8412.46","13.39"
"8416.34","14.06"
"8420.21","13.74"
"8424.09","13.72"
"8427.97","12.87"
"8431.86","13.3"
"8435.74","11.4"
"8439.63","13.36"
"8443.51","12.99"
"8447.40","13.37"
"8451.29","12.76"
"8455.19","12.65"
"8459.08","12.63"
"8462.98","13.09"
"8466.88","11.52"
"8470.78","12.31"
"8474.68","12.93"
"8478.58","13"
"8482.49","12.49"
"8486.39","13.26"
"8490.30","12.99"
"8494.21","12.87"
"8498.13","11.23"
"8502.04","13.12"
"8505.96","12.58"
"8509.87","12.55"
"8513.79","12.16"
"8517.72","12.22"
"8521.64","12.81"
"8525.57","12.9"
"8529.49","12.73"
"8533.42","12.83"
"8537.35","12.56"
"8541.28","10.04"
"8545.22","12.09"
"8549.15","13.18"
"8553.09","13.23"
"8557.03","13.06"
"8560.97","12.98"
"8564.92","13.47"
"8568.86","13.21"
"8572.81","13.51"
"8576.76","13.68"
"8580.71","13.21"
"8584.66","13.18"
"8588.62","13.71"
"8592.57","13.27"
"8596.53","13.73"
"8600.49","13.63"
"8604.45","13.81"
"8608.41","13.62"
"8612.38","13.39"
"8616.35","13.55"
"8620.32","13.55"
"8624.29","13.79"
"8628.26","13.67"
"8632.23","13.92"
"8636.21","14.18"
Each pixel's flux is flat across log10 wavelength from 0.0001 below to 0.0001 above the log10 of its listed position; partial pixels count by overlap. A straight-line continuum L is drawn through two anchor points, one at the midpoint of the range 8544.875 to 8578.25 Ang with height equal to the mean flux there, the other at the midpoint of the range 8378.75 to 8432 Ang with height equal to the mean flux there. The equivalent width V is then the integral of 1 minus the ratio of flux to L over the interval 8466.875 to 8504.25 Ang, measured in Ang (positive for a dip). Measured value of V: 2.2 Ang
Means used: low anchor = 13.7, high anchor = 13.2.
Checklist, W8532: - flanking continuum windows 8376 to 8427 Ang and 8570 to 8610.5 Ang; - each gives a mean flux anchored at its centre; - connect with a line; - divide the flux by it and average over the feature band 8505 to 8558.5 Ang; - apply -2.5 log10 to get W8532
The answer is 0.09 mag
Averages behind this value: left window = 13.7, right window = 13.5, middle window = 12.5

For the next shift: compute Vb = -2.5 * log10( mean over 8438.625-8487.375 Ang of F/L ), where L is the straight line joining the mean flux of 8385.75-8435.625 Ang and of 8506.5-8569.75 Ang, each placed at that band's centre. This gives 0.04 mag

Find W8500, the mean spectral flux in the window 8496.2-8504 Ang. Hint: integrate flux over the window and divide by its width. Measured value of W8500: 12.2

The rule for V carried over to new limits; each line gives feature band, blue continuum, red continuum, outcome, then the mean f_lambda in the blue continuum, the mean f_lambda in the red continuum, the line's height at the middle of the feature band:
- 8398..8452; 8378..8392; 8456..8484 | -2.0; 13.3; 12.6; 12.9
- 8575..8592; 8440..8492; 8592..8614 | 0.1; 12.8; 13.6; 13.5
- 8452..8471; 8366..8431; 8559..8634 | 1.6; 13.7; 13.5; 13.7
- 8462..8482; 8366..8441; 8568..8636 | 1.5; 13.6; 13.6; 13.6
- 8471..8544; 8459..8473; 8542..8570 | 0.6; 12.4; 12.9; 12.6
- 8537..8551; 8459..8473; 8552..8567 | 1.2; 12.4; 13.2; 13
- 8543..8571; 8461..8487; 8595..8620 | 0.5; 12.6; 13.6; 13.2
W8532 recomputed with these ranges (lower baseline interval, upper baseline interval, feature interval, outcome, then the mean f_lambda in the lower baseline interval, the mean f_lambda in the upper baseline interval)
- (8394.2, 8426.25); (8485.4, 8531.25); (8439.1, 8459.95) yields 0.04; 13.9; 12.6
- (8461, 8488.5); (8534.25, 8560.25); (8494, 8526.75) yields 0.01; 12.7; 12.4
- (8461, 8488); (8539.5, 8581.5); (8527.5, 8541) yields 0.04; 12.7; 12.9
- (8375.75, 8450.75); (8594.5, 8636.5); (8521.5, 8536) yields 0.06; 13.4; 13.7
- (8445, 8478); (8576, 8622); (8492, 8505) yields 0.04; 12.7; 13.5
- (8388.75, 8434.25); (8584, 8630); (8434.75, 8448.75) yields 0.07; 13.7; 13.6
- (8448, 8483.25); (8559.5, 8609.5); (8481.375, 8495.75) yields -0.01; 12.6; 13.5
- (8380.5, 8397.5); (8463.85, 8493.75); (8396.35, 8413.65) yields -0.05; 13.5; 12.7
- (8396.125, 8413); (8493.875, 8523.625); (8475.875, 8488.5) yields -0.01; 14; 12.4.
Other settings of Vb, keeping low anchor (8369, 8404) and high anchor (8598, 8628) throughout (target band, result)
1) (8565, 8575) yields 0.02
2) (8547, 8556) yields 0.04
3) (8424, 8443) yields 0.07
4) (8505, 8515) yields 0.10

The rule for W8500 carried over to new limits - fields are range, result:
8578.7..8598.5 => 13.4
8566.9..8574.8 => 13.4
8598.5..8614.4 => 13.6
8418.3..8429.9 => 13.4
